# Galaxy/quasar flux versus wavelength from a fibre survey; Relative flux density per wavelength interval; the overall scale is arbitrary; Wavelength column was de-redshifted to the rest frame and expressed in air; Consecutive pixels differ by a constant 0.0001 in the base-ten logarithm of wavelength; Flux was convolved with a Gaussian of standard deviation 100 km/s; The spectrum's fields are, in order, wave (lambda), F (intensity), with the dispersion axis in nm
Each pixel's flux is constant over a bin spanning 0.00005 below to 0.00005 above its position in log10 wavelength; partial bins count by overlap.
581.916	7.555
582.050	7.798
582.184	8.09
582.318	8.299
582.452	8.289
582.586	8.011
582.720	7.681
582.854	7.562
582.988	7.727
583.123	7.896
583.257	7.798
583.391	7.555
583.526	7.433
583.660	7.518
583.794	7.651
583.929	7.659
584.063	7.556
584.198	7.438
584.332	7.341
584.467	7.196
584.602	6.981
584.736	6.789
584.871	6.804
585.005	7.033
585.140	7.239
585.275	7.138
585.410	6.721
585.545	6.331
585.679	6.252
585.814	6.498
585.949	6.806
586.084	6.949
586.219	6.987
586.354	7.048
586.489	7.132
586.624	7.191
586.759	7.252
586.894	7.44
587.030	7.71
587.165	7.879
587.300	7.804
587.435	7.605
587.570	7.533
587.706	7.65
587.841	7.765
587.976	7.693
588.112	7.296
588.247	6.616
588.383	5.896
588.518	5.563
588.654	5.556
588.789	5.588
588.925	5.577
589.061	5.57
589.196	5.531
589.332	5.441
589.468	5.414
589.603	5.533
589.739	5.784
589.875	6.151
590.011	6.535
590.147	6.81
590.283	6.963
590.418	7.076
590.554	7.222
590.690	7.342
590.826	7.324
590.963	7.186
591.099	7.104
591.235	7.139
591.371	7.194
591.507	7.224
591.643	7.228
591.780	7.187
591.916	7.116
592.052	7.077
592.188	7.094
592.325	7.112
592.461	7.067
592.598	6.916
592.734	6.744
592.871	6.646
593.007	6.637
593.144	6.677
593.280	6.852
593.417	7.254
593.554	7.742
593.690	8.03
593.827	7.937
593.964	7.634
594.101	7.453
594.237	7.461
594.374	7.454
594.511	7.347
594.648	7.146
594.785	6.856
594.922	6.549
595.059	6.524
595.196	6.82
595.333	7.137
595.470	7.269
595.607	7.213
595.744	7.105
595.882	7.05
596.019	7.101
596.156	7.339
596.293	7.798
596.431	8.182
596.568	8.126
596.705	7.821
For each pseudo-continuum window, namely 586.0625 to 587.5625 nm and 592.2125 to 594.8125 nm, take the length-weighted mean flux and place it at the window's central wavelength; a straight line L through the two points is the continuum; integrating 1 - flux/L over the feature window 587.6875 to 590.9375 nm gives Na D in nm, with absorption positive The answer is 0.41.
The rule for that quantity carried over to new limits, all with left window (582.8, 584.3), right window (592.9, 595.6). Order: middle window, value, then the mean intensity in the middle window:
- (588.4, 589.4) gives 0.25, 5.56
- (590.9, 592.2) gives 0.03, 7.16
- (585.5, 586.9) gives 0.12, 6.89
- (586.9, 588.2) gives -0.03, 7.63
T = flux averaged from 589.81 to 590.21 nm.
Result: 6.49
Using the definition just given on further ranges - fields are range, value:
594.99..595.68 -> 7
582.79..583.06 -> 7.63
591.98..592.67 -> 7.06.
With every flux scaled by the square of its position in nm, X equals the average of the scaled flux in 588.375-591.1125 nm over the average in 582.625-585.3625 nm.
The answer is 0.86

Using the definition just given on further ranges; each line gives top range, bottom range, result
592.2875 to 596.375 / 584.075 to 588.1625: 1.02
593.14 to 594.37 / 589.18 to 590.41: 1.25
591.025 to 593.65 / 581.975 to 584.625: 0.95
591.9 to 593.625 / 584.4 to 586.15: 1.05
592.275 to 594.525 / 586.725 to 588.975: 1.06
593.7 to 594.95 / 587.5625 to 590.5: 1.19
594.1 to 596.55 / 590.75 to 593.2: 1.04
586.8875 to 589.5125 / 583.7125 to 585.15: 0.93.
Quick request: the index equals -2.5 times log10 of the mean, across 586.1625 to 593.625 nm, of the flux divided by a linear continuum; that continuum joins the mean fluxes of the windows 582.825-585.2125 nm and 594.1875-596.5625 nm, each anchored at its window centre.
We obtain 0.07 mag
